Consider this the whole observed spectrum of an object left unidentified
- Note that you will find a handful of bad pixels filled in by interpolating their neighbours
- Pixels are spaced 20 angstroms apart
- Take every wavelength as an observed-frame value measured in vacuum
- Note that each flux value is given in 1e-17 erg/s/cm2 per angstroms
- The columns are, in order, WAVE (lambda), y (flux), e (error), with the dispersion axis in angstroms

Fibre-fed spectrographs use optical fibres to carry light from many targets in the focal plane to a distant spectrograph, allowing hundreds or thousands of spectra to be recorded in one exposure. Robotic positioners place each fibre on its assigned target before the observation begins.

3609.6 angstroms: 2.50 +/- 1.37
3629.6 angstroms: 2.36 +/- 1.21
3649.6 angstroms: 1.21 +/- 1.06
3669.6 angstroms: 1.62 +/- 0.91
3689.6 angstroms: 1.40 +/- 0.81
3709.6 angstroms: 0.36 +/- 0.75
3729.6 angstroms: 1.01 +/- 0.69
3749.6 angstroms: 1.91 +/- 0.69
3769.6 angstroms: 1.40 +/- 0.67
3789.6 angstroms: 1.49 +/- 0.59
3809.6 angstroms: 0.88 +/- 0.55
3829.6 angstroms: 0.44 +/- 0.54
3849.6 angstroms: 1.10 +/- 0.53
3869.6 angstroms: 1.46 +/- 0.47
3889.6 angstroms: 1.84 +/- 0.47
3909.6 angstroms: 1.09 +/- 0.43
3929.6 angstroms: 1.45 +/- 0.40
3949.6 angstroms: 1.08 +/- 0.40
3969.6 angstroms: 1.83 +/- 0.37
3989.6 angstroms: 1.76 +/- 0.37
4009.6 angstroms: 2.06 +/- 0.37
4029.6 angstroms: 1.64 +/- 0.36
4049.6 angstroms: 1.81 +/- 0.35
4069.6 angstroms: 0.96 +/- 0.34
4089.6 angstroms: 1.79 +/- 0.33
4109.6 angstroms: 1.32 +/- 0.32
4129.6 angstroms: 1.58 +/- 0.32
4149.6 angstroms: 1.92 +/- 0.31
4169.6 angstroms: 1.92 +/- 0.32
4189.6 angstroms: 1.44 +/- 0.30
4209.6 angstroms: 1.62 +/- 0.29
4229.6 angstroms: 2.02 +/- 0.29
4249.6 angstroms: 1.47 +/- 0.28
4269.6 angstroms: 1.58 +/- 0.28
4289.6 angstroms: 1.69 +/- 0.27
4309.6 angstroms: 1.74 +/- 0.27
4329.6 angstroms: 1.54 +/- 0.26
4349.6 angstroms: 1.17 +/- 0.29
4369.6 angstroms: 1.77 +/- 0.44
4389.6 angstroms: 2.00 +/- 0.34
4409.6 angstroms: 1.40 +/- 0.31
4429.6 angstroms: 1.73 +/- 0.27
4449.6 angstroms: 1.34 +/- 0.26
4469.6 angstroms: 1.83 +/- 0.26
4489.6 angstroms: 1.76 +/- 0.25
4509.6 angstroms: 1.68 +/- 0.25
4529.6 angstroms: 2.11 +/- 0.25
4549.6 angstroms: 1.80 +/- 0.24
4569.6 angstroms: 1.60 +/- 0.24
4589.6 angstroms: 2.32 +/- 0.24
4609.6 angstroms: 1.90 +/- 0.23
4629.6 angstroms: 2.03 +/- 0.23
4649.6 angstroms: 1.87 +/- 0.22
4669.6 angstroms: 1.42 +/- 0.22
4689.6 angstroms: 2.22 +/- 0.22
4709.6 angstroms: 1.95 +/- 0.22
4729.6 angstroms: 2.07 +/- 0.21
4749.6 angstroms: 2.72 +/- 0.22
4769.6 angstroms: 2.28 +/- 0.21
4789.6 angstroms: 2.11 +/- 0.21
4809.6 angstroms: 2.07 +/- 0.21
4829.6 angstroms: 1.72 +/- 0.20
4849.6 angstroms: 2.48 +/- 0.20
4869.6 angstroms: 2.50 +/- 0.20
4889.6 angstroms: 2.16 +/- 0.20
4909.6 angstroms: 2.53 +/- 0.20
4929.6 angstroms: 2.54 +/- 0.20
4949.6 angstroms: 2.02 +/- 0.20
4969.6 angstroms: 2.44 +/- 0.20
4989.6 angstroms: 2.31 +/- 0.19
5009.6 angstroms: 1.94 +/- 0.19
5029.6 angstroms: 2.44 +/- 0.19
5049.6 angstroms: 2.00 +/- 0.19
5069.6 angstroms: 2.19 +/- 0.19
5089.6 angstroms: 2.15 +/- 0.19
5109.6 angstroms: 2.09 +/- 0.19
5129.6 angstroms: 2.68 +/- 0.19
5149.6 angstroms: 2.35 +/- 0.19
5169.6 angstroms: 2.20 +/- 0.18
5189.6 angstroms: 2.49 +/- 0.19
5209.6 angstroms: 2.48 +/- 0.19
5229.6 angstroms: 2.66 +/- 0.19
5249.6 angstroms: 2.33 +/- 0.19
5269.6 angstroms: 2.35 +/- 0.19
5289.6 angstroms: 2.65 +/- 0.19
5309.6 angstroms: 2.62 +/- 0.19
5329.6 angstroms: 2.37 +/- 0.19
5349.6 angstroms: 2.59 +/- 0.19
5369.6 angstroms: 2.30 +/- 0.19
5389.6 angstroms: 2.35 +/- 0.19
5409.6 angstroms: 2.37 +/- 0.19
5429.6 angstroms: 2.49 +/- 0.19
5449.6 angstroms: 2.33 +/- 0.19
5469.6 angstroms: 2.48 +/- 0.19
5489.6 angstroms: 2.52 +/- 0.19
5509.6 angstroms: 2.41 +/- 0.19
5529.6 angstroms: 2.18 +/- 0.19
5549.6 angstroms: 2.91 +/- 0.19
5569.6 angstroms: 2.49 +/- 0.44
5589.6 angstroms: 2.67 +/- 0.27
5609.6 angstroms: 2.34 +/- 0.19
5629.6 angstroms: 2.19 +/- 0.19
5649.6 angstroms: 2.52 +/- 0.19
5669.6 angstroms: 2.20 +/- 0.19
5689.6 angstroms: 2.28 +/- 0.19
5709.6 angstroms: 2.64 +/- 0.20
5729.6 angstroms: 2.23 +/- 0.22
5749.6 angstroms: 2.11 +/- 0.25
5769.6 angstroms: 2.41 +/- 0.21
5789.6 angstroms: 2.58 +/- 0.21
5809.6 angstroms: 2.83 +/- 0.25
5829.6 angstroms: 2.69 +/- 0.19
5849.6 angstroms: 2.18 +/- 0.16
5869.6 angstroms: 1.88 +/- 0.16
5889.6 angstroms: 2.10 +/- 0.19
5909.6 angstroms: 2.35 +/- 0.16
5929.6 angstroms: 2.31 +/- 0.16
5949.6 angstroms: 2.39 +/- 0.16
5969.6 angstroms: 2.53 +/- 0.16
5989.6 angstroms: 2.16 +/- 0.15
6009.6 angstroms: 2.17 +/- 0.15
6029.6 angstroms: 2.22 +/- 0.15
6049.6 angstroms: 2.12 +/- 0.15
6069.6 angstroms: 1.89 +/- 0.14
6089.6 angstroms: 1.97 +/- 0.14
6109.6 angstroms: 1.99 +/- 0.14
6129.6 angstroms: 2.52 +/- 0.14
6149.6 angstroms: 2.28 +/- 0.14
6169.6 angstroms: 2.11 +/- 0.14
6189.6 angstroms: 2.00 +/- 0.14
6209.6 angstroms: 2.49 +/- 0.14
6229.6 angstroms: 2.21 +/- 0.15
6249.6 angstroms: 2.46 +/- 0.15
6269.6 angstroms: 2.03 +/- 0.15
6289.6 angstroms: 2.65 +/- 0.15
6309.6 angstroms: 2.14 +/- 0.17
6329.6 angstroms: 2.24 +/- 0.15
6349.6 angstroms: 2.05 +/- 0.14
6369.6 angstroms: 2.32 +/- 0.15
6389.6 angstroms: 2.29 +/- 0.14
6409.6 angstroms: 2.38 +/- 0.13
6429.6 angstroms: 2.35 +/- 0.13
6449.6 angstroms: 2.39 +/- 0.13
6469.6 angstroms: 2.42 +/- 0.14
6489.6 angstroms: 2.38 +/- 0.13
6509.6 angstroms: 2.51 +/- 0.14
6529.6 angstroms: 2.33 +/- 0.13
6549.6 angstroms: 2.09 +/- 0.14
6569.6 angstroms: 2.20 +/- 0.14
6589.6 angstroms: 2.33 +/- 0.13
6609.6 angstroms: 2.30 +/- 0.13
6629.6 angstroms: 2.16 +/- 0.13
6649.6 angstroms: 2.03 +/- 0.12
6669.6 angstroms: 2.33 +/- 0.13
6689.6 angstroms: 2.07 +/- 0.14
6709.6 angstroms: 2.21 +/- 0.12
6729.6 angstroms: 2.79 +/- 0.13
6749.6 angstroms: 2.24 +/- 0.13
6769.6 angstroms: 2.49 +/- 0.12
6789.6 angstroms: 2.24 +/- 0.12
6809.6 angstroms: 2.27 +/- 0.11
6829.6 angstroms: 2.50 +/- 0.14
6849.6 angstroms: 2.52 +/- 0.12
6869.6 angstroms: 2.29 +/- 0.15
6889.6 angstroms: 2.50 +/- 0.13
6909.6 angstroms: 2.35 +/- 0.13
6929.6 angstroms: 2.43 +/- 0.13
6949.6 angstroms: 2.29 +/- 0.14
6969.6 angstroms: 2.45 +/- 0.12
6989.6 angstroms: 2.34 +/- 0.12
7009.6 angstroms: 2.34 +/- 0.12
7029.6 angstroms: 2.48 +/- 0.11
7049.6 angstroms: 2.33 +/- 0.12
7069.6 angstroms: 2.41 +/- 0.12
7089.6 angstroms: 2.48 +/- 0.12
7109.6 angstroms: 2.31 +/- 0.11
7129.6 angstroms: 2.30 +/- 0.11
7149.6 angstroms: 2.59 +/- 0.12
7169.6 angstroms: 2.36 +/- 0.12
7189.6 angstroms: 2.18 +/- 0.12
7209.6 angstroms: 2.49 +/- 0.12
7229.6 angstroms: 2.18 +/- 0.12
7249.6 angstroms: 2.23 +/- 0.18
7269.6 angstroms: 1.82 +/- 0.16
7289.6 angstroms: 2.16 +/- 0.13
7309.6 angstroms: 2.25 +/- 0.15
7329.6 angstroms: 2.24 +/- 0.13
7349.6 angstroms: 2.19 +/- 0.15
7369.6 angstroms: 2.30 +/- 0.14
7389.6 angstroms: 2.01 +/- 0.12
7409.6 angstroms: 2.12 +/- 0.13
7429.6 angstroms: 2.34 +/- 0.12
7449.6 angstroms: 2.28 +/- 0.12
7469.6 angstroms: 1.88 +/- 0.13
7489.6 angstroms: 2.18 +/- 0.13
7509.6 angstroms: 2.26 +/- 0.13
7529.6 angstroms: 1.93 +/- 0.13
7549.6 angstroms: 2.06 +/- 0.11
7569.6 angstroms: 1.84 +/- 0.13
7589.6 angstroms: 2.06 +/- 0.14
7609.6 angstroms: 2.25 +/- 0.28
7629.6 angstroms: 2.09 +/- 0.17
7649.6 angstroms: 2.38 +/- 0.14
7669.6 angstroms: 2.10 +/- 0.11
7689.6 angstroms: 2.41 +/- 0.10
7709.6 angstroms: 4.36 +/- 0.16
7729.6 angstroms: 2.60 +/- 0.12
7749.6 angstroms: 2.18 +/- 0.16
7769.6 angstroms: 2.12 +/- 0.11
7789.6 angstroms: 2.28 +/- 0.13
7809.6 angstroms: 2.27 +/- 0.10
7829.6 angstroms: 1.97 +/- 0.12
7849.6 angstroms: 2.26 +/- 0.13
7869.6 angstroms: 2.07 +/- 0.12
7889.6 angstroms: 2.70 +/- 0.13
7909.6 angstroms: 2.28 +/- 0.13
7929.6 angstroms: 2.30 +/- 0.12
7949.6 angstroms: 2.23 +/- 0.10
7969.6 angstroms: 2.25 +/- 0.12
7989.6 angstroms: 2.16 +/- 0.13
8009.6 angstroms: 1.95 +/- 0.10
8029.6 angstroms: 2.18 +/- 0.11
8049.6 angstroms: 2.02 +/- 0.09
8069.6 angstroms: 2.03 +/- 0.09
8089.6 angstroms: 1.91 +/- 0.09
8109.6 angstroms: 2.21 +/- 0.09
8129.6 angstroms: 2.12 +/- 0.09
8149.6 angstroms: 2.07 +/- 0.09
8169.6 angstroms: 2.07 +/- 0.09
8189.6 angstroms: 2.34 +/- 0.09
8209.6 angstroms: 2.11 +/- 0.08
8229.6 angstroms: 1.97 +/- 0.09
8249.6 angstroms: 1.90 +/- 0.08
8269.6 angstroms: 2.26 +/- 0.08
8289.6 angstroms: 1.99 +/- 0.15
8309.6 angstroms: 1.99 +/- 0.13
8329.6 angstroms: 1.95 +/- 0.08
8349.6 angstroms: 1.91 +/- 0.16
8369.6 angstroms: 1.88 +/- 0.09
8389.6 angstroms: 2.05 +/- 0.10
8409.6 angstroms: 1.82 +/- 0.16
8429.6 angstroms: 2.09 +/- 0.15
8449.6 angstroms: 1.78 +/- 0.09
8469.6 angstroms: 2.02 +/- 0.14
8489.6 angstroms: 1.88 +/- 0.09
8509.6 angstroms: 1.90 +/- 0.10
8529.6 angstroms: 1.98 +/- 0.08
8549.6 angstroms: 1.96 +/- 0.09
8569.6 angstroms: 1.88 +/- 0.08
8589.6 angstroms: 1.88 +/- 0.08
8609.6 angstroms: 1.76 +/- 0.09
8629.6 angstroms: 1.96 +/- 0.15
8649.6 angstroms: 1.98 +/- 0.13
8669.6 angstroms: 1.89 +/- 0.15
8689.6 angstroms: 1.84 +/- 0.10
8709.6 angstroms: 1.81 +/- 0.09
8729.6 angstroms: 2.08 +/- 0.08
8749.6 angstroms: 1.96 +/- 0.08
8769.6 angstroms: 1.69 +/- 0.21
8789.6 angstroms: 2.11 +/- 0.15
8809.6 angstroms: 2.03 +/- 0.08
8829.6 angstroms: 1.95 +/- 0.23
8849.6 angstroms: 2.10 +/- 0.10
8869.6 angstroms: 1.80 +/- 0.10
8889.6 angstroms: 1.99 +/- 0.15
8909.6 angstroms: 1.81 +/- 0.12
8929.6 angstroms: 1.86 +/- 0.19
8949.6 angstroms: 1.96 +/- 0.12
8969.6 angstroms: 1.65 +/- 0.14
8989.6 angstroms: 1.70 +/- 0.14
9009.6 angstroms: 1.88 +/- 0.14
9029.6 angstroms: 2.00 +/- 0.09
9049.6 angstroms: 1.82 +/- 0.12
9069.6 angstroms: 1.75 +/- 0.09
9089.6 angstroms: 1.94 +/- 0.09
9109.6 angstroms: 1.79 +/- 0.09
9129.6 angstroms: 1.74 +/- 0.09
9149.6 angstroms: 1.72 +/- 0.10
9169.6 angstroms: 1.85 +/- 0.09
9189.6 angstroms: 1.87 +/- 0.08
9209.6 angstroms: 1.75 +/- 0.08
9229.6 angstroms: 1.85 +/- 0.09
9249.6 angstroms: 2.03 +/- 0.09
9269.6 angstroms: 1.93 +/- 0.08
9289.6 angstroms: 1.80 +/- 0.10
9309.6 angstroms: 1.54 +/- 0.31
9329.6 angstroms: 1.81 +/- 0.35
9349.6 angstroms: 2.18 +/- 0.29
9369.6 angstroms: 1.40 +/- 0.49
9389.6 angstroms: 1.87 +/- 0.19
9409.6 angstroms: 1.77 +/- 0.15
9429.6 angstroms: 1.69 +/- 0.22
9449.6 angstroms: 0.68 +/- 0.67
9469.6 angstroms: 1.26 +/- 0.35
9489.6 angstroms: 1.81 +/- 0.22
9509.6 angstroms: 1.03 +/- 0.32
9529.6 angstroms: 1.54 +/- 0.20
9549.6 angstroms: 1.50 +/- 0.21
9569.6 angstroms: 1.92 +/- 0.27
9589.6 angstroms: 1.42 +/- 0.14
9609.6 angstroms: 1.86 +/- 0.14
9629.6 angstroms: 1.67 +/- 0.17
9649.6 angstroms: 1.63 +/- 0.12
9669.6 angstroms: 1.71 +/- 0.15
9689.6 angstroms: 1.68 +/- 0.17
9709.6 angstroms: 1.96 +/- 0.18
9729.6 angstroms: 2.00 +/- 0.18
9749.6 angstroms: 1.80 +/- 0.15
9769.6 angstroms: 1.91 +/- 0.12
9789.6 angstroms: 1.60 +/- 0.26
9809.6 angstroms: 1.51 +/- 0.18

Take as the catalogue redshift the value 0.175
